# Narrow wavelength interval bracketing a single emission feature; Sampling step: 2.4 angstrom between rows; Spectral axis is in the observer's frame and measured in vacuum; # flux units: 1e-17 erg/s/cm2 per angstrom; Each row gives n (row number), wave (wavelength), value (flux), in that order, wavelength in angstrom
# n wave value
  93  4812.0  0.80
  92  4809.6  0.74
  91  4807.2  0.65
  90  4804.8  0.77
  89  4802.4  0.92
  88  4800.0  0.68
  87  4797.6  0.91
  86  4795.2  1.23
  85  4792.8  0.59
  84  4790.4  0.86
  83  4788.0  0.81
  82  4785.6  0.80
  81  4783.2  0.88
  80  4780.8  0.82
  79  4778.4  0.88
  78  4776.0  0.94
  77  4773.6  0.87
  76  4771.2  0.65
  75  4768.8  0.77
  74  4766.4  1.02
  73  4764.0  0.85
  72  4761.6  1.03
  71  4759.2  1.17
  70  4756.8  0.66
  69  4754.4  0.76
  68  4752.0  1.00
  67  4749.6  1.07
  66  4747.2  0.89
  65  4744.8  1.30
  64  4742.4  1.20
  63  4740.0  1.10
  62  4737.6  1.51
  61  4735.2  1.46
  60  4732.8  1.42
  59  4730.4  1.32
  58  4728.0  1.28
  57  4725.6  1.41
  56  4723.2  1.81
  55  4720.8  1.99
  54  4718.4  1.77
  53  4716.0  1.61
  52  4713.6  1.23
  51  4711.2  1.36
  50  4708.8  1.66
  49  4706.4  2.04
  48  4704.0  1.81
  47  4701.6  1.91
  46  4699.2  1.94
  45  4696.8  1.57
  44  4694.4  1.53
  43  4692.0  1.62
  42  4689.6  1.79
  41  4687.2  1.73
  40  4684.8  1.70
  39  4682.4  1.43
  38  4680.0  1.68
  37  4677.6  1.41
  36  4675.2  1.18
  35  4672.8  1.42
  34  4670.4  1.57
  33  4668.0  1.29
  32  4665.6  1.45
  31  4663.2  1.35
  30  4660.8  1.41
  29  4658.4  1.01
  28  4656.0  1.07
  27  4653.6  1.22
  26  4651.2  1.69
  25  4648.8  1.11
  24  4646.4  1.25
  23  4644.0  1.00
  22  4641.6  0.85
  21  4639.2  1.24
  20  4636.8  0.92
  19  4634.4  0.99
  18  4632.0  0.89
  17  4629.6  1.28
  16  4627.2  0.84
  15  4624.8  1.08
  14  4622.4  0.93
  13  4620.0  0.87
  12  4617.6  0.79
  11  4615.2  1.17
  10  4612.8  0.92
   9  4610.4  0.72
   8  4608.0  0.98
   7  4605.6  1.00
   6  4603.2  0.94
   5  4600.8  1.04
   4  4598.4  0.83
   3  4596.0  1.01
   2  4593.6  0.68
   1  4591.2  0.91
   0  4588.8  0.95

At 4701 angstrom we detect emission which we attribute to C III] 1909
